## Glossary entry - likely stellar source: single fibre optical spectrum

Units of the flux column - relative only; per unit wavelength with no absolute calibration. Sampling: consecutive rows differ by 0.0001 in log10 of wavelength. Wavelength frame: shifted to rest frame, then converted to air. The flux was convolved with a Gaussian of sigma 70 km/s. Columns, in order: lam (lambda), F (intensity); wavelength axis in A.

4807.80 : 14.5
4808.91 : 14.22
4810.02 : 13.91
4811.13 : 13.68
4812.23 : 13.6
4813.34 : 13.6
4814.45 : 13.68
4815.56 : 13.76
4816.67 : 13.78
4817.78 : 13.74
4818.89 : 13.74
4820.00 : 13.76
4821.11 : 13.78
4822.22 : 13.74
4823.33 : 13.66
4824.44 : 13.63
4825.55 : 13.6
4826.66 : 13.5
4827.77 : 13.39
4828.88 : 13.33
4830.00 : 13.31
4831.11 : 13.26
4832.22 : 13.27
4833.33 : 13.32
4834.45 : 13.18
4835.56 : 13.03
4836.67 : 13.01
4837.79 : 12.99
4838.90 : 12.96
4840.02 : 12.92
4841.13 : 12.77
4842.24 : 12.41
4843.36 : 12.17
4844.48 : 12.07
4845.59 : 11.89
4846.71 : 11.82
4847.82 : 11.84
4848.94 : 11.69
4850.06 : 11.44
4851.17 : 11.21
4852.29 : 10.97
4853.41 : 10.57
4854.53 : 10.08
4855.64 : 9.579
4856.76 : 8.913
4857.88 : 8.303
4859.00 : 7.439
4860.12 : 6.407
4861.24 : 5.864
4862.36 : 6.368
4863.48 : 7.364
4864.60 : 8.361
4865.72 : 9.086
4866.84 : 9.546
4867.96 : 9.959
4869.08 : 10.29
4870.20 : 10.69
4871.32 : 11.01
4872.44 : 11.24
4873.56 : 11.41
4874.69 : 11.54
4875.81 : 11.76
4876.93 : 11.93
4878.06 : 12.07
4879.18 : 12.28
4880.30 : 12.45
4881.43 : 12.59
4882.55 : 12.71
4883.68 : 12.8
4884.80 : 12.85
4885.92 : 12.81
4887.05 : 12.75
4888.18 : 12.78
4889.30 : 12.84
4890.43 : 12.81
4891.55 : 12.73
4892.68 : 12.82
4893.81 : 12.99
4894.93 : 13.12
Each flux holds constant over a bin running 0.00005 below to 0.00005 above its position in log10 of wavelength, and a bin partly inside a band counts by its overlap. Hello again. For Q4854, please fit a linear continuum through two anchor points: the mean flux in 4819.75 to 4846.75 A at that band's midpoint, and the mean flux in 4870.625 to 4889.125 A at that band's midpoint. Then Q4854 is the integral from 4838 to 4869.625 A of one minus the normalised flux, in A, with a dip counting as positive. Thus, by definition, 6.3 A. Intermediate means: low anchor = 13.1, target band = 10.2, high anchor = 12.2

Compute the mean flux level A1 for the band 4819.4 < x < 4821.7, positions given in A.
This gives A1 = 13.8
